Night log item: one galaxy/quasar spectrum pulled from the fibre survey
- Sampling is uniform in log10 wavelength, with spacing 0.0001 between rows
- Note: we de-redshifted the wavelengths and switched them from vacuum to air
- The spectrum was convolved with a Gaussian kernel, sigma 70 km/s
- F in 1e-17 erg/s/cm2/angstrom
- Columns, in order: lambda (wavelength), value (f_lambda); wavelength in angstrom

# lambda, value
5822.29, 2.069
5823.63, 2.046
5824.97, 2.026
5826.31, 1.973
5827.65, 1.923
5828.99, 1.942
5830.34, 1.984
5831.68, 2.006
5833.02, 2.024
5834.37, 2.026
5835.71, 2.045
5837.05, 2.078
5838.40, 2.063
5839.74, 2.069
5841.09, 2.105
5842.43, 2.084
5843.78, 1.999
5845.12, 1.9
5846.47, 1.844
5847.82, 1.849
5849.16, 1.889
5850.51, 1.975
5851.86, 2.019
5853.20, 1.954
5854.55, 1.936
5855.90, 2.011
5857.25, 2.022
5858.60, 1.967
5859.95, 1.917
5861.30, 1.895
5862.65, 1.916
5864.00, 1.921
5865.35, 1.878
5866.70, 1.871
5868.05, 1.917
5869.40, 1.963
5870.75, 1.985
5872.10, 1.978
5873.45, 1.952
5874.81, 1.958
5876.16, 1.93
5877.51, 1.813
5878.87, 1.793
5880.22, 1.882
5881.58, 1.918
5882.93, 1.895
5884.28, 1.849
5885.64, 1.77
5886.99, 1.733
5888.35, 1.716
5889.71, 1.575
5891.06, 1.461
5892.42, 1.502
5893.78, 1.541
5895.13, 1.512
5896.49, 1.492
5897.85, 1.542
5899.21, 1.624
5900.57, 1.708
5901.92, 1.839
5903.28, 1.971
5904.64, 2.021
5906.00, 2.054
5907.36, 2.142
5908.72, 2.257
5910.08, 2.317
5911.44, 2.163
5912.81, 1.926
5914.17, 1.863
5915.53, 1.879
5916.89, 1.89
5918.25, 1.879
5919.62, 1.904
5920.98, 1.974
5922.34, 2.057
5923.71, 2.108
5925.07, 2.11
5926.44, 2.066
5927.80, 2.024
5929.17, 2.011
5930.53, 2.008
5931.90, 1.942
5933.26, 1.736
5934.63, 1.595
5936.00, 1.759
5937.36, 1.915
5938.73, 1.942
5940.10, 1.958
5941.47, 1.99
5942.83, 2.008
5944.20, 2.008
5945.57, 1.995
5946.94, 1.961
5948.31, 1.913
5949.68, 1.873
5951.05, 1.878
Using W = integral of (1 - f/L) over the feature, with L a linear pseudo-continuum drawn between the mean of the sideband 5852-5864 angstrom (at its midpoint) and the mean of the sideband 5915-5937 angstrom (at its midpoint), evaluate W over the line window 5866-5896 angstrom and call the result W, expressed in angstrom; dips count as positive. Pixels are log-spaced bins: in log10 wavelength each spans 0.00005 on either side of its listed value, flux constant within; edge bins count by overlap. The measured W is 2.4 angstrom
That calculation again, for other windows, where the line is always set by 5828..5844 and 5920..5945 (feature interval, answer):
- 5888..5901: 2.8 angstrom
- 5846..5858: 0.4 angstrom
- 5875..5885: 0.6 angstrom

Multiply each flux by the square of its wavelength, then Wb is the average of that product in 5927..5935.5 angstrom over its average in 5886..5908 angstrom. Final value 1.1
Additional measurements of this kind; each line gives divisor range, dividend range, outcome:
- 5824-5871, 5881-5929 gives 0.97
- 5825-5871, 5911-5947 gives 1.02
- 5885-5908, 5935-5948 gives 1.15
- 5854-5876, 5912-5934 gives 1.03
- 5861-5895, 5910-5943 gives 1.09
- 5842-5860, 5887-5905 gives 0.86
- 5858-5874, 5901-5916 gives 1.07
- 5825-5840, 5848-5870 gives 0.97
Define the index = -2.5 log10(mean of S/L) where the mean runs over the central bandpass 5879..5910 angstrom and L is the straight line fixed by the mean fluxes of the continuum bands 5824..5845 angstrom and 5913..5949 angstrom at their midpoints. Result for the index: 0.11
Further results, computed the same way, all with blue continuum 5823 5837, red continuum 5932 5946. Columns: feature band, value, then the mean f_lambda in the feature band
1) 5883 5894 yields 0.171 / 1.66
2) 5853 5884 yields 0.023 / 1.92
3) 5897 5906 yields 0.076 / 1.8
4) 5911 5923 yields -0.017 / 1.94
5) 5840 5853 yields 0.011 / 1.97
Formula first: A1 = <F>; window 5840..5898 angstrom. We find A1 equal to 1.86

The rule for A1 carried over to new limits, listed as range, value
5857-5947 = 1.89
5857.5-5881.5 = 1.92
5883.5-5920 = 1.82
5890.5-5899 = 1.51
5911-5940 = 1.94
